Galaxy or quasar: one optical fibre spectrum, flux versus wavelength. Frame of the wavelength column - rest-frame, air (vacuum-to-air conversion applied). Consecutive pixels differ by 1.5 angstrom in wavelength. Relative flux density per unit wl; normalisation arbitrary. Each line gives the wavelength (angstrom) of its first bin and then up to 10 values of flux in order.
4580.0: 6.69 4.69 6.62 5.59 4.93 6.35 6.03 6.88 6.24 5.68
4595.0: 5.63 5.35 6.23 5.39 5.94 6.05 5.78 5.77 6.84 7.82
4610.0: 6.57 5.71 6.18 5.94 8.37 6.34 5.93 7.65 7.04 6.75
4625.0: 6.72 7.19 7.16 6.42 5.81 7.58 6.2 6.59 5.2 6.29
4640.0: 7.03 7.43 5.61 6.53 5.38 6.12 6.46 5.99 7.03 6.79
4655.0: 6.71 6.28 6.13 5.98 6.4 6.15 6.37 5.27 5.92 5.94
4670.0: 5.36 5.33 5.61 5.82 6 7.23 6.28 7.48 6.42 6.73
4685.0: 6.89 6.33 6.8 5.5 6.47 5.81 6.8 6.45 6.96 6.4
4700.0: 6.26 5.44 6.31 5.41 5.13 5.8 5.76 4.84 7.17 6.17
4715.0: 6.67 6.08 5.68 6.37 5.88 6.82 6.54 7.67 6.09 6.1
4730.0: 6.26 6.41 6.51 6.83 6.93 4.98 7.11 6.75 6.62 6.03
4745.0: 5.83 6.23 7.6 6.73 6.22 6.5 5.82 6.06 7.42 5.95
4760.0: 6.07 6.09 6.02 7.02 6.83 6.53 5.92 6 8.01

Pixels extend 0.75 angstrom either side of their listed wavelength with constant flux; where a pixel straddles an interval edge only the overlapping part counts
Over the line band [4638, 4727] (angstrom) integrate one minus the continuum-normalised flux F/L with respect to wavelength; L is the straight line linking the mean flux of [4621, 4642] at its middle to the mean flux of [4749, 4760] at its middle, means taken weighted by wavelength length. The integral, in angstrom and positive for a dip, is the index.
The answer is 4.06 angstrom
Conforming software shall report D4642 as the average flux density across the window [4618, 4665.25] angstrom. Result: 6.47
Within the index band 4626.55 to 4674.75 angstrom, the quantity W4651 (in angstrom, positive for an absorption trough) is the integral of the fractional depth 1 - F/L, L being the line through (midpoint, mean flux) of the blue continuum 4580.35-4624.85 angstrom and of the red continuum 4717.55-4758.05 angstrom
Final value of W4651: 0.54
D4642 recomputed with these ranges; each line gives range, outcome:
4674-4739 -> 6.3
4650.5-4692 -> 6.26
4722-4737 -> 6.59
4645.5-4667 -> 6.22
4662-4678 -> 5.88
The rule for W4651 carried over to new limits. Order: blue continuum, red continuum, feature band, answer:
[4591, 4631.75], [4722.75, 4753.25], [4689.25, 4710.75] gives 1.6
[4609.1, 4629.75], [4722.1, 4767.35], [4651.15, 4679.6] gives 2.1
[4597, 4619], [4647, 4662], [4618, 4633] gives -1.1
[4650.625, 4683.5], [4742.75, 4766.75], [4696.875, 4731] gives 0.9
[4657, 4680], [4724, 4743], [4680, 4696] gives -0.9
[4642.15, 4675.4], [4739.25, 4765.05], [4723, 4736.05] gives -0.5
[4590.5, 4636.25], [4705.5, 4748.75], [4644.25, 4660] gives 0.2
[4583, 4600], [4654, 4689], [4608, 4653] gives -3.8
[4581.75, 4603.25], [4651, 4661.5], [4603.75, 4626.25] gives -2.1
